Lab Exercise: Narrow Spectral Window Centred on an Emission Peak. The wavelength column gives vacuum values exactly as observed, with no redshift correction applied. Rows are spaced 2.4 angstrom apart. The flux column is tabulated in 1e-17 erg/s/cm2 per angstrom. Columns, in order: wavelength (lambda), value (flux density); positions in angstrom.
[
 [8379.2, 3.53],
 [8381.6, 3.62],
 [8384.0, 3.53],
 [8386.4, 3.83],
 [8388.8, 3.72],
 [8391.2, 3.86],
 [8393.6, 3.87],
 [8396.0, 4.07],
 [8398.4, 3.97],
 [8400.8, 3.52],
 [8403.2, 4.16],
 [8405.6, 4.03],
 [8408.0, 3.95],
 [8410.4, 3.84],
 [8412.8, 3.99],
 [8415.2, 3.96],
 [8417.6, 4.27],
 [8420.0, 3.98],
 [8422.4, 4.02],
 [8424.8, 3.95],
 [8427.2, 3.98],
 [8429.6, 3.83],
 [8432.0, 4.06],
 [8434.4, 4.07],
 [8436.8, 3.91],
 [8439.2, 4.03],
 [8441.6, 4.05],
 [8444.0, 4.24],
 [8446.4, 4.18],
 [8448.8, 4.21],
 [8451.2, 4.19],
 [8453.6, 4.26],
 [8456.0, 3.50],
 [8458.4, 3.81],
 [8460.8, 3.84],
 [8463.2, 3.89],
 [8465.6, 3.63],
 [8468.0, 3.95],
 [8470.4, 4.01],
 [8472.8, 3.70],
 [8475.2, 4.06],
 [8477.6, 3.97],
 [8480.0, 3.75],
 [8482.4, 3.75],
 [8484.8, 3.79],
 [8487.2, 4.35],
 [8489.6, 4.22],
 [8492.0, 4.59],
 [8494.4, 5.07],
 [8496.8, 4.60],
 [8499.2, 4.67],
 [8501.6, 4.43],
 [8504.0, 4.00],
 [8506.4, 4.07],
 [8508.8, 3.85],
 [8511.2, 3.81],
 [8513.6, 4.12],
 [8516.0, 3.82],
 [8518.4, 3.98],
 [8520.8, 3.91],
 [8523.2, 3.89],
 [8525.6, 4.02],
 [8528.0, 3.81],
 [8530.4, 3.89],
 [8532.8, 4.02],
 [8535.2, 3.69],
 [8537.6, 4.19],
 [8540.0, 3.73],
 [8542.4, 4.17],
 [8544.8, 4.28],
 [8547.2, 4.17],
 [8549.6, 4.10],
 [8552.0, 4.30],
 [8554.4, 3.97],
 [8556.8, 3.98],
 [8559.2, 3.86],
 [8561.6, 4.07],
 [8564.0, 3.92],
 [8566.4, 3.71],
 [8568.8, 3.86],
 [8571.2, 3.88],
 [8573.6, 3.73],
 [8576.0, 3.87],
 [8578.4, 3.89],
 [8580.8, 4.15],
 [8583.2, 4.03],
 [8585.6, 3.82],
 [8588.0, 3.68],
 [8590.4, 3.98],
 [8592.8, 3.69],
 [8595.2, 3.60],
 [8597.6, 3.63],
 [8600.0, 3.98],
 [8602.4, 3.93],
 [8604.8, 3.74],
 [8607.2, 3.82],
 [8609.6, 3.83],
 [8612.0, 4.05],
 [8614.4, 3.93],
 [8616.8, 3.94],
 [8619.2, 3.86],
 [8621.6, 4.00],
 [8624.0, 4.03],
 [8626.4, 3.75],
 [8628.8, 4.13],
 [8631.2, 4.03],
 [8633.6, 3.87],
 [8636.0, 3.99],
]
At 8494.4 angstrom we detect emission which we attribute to [N II] 6583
